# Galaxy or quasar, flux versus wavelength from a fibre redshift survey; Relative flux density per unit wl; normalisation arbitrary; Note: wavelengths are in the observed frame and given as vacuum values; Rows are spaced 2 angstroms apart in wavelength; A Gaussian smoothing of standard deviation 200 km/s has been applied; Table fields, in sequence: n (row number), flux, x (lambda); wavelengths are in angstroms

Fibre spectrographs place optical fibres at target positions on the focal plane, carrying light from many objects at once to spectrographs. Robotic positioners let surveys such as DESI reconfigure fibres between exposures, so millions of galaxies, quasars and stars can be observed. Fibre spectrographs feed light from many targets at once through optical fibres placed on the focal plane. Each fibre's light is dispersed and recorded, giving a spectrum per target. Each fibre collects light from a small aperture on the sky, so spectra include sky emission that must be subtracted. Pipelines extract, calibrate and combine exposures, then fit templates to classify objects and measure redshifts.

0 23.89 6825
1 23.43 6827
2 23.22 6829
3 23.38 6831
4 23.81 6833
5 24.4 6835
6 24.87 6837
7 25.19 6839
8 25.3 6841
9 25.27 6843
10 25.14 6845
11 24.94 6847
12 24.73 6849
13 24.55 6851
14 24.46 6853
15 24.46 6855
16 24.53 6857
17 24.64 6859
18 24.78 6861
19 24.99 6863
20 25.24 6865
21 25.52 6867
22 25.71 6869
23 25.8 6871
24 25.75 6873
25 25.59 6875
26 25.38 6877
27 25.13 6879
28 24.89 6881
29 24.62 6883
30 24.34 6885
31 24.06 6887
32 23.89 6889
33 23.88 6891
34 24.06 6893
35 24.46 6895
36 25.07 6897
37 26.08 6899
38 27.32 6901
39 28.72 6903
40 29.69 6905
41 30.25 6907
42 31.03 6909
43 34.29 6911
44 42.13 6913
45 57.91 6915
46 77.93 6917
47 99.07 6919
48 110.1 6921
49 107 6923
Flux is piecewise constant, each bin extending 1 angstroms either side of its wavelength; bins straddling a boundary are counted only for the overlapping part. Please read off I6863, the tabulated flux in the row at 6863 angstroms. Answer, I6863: 24.99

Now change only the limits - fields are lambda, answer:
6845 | 25.14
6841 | 25.3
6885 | 24.34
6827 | 23.43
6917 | 77.93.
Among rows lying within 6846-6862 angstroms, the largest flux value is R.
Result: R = 24.94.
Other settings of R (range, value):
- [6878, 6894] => 25.13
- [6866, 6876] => 25.8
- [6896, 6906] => 29.69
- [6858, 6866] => 25.24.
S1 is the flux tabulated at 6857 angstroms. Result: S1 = 24.53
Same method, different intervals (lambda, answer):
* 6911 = 34.29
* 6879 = 25.13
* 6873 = 25.75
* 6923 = 107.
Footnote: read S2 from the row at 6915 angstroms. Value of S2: 57.91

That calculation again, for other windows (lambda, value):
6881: 24.89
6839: 25.19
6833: 23.81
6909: 31.03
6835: 24.4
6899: 26.08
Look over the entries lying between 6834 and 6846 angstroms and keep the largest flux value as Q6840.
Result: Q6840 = 25.3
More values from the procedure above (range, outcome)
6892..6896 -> 24.46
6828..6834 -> 23.81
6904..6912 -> 34.29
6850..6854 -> 24.55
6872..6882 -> 25.75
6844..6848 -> 25.14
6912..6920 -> 99.07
